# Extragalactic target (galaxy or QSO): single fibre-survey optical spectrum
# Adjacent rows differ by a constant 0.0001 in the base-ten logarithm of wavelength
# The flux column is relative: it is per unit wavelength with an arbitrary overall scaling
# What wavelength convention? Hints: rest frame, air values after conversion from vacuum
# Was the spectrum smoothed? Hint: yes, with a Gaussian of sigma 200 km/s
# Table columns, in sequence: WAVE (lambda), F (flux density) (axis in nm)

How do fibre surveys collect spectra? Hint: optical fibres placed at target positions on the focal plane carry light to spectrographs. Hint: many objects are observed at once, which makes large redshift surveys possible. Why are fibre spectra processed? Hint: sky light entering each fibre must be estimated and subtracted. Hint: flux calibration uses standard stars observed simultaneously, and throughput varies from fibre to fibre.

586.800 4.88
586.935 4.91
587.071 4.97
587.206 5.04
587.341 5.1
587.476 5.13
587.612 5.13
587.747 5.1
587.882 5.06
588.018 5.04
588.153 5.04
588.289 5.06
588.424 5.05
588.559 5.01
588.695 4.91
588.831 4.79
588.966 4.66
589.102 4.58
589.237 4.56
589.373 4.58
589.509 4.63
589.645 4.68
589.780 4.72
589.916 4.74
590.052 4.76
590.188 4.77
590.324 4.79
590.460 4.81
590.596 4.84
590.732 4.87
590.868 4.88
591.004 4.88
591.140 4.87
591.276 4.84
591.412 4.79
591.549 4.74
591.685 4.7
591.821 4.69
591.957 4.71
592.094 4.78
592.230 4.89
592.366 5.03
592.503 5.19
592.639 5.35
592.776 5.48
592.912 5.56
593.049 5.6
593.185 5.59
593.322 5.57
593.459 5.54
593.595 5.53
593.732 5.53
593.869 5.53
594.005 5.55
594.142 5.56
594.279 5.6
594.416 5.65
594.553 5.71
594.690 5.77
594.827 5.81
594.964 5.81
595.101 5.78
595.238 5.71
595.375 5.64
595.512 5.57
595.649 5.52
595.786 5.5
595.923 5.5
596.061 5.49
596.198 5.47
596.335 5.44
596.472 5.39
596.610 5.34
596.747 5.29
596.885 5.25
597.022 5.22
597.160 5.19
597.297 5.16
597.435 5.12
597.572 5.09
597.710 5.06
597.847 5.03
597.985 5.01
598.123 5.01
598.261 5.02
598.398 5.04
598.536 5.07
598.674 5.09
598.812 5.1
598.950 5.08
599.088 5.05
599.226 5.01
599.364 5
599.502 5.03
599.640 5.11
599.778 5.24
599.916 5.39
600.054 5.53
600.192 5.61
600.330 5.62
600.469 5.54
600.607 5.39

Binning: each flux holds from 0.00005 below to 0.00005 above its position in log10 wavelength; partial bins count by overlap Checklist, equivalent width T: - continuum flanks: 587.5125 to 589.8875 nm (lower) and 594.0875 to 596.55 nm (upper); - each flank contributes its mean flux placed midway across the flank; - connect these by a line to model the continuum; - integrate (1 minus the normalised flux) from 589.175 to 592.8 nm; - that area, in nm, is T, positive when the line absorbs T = 0.20 nm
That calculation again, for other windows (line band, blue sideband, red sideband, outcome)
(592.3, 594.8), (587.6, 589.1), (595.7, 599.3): -0.21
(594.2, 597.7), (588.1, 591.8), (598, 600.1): -0.33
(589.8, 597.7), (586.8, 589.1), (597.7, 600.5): -0.27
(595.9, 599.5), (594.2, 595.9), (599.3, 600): 0.14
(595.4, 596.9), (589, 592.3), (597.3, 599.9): -0.14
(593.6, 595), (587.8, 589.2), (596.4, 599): -0.16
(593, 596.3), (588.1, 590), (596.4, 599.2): -0.40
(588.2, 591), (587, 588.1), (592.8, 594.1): 0.24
